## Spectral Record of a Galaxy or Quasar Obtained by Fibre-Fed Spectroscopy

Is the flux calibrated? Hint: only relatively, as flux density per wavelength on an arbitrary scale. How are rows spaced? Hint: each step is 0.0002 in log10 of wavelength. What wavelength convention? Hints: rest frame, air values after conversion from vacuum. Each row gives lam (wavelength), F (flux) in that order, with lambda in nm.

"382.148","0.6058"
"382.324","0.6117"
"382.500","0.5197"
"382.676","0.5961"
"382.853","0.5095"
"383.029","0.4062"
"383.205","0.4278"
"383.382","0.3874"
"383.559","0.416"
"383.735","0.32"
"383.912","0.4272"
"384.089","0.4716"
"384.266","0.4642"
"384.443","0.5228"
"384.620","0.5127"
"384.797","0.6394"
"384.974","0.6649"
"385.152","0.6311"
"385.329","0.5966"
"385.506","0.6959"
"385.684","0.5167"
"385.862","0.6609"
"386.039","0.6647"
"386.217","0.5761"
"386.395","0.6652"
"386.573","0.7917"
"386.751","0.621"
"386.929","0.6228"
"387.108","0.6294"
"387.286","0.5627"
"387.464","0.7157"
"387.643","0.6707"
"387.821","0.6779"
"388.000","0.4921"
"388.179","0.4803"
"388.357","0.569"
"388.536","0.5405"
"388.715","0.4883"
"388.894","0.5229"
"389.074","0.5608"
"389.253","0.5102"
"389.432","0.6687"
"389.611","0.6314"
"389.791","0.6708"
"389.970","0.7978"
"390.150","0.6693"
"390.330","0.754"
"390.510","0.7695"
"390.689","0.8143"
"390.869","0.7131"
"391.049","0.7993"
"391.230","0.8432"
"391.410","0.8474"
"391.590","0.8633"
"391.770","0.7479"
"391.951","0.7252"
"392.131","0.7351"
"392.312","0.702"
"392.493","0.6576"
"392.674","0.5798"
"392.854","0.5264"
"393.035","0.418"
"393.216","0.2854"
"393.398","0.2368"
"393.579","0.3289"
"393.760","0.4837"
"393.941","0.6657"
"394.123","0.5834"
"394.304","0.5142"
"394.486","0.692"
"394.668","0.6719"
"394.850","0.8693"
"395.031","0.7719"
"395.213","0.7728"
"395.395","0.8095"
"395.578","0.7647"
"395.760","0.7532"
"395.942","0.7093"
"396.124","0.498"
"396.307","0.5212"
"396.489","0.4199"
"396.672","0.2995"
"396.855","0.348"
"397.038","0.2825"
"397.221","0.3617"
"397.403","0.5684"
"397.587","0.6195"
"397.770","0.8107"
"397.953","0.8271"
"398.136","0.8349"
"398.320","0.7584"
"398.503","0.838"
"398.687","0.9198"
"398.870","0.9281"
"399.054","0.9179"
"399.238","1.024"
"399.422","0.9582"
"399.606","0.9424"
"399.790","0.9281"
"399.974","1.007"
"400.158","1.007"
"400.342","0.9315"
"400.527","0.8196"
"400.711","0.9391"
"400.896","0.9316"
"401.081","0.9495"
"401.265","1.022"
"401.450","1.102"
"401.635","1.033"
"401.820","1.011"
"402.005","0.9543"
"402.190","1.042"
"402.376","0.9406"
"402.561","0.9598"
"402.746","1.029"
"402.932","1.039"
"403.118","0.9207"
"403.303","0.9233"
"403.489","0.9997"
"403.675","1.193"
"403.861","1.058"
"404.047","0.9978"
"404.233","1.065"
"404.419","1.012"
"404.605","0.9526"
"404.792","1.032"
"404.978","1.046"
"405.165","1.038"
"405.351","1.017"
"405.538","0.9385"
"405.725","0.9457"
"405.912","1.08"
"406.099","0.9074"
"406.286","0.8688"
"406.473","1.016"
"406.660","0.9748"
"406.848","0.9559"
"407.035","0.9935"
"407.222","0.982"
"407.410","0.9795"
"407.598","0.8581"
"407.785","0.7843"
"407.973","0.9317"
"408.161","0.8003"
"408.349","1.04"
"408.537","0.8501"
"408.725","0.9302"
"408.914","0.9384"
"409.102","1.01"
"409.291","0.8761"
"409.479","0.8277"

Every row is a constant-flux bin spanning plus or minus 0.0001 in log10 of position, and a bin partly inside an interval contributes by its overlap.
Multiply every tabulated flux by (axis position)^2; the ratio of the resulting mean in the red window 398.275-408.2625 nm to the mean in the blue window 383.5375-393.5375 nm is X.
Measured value 1.7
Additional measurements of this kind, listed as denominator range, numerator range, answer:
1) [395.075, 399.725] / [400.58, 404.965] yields 1.47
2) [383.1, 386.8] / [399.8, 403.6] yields 1.92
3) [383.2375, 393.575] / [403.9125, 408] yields 1.75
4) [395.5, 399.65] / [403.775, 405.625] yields 1.53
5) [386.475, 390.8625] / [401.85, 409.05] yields 1.66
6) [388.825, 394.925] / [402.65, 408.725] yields 1.63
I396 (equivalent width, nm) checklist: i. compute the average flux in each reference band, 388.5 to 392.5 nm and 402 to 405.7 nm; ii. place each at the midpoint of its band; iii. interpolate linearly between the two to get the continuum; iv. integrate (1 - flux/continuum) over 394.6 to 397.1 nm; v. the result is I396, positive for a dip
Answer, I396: 0.638 nm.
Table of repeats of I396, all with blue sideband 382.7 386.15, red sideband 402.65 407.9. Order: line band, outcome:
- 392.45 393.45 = 0.369 nm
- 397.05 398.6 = 0.266 nm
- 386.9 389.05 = 0.081 nm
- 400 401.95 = -0.185 nm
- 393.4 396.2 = 0.405 nm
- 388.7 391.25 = -0.129 nm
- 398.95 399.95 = -0.117 nm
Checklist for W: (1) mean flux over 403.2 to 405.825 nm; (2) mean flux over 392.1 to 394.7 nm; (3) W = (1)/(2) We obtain 1.91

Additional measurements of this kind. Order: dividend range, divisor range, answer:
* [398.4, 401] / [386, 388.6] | 1.51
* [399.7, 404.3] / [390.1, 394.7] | 1.55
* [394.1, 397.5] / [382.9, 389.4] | 1.05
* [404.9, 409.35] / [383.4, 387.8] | 1.62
